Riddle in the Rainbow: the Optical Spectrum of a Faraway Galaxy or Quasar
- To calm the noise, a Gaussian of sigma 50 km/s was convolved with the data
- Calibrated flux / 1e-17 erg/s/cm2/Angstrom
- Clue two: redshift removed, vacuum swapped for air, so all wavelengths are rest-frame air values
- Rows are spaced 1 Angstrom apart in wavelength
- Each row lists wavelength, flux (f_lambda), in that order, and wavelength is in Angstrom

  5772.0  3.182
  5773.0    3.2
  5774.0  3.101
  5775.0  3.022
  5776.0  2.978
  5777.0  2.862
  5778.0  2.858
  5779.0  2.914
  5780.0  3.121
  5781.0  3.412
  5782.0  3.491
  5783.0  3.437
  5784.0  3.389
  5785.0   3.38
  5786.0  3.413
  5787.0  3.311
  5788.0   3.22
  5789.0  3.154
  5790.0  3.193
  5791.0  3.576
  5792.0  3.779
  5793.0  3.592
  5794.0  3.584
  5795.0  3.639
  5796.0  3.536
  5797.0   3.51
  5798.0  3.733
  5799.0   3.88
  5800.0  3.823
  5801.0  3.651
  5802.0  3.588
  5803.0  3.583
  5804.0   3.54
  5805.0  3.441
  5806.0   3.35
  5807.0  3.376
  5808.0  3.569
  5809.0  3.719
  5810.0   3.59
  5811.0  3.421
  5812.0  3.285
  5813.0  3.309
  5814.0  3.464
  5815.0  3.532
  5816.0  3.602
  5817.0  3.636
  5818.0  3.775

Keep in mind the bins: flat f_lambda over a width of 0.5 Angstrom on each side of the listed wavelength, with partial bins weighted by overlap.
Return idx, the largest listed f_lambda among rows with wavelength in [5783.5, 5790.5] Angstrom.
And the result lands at 3.413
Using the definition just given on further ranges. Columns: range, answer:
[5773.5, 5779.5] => 3.101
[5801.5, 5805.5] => 3.588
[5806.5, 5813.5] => 3.719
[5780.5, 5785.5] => 3.491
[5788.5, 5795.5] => 3.779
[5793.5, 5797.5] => 3.639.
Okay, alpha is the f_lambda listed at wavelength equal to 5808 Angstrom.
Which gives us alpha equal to 3.569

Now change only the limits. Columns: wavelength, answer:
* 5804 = 3.54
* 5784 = 3.389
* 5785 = 3.38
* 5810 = 3.59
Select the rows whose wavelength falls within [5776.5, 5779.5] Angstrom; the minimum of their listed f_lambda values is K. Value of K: 2.858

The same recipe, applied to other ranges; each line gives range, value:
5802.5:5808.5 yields 3.35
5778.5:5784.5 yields 2.914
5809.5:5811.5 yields 3.421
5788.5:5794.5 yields 3.154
